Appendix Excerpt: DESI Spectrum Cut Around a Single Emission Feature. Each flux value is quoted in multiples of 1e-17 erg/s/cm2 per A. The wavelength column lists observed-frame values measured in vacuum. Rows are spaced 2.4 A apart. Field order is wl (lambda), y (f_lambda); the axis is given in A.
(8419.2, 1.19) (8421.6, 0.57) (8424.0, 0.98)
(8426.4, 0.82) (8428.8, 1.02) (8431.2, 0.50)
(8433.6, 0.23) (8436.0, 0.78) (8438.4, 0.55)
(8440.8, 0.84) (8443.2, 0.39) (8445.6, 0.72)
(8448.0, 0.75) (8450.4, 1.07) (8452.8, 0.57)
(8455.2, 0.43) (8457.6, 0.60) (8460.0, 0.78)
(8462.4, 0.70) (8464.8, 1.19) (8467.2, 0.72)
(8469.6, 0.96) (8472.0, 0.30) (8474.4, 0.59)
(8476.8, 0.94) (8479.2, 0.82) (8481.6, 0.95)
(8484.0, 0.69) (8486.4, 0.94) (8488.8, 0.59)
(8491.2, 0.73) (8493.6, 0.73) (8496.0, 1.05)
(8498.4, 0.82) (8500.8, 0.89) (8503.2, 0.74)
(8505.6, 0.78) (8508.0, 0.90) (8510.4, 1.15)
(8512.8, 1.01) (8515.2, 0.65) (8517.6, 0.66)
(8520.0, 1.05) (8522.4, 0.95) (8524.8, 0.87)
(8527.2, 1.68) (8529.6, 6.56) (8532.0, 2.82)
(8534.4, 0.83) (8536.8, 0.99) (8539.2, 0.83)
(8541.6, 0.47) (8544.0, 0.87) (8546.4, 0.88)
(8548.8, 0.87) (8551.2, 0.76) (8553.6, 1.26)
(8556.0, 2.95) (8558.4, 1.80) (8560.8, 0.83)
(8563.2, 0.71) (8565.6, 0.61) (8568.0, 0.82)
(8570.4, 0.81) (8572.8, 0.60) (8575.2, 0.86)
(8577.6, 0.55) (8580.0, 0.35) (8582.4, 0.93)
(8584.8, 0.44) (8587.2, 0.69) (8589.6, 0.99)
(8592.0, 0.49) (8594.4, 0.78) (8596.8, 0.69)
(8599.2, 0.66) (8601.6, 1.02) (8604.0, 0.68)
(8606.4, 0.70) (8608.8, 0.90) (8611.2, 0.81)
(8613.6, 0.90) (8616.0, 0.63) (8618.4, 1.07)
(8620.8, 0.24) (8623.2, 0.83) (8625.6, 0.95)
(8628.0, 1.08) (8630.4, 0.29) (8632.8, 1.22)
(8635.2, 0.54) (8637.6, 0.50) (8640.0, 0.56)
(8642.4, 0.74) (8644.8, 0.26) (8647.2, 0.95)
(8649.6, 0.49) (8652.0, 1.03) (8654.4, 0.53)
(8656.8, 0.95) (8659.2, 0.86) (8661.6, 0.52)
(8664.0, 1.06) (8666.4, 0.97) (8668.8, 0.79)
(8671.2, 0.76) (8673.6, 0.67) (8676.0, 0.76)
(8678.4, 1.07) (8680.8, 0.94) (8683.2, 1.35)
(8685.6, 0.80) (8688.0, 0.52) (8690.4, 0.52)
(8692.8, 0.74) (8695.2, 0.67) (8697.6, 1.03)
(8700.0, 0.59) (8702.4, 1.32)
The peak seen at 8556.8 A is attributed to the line [N II]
